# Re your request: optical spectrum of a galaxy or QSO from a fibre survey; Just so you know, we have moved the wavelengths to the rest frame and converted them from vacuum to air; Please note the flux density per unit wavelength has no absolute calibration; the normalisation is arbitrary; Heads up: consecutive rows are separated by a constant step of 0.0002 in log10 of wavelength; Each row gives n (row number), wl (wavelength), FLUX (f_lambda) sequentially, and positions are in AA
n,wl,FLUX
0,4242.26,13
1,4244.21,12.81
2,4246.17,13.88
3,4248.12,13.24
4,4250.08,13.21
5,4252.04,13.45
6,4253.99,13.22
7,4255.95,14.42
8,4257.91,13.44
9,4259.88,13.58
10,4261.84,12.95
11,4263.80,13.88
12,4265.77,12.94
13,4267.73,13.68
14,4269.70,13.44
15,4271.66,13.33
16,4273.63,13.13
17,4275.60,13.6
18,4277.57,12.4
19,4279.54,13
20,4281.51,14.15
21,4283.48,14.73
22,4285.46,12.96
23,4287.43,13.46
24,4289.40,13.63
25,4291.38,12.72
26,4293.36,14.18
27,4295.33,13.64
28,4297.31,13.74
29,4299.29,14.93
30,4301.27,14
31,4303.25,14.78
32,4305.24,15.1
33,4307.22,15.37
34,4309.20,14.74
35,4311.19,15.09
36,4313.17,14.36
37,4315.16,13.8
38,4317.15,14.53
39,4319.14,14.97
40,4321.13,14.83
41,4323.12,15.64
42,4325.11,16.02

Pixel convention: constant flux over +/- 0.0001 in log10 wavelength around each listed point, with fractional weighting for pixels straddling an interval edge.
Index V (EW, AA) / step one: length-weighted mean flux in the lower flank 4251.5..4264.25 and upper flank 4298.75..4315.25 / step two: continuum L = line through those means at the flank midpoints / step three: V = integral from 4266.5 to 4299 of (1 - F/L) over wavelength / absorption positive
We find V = 1.5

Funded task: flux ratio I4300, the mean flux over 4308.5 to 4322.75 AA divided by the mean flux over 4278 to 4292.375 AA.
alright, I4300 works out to 1.09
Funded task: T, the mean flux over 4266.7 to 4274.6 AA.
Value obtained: 13.4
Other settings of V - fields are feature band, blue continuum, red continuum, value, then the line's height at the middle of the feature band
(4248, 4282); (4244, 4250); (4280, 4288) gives 0.5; 13.6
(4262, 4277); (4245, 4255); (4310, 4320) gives 0.4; 13.7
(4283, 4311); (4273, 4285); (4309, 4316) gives -0.3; 14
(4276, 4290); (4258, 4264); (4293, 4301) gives 0.4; 13.8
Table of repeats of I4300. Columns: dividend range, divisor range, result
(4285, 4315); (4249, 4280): 1.06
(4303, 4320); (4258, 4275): 1.10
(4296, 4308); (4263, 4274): 1.09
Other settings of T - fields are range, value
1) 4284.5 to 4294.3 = 13.4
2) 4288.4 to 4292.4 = 13.2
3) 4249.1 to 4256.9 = 13.6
